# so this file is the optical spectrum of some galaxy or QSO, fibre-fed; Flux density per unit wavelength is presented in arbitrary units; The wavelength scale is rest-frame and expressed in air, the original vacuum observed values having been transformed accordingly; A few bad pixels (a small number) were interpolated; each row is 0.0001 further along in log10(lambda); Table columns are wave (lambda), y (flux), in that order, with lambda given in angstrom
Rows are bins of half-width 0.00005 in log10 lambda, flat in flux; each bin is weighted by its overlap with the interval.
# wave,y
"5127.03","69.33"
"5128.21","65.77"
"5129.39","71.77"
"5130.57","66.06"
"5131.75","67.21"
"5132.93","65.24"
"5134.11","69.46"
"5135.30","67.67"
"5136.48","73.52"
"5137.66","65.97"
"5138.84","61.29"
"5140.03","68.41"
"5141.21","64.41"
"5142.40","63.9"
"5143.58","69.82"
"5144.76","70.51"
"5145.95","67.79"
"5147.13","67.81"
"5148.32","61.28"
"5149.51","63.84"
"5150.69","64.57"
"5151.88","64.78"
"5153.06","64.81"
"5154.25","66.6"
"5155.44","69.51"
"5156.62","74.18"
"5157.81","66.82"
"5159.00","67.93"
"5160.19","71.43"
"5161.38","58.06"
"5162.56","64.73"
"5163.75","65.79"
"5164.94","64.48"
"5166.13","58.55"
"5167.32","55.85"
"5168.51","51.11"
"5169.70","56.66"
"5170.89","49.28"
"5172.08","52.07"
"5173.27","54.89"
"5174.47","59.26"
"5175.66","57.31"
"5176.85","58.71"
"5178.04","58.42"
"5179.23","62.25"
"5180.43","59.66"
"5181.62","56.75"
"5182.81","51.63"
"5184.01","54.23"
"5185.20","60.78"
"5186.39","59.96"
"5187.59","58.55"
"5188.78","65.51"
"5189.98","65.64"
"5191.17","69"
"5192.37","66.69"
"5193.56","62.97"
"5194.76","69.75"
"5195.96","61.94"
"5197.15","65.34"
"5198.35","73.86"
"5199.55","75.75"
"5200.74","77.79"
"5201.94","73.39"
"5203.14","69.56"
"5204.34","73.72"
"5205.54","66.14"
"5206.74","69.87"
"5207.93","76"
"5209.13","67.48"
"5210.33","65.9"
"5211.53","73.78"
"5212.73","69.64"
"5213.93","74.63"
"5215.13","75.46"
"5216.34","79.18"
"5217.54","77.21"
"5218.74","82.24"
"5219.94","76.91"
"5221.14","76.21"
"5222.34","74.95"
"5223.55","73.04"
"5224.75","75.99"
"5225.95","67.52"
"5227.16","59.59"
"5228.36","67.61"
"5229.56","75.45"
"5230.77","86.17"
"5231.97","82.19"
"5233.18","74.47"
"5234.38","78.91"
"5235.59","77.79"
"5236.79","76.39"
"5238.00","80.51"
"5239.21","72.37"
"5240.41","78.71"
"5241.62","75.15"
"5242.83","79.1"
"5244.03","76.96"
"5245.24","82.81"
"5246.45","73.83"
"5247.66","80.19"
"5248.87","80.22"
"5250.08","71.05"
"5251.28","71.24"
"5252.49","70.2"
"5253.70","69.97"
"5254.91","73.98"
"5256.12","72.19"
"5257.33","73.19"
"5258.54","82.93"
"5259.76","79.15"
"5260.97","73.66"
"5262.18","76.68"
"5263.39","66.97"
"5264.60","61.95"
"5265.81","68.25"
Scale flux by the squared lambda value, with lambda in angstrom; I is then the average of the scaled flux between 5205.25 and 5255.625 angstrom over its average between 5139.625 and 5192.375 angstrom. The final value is 1.2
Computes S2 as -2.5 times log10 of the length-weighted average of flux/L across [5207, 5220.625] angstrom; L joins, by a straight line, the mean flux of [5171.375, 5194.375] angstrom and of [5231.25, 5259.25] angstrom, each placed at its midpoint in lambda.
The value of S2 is -0.10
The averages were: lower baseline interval 59.7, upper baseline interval 76.3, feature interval 74.3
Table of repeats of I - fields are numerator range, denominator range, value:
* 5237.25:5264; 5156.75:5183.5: 1.31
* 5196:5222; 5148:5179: 1.21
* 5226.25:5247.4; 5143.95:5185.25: 1.27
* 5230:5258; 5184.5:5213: 1.14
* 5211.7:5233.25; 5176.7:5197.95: 1.23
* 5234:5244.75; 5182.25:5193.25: 1.28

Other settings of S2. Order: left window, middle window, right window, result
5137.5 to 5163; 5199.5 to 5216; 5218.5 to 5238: 0.01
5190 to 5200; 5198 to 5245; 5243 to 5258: -0.05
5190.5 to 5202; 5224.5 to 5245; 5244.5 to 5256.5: -0.04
